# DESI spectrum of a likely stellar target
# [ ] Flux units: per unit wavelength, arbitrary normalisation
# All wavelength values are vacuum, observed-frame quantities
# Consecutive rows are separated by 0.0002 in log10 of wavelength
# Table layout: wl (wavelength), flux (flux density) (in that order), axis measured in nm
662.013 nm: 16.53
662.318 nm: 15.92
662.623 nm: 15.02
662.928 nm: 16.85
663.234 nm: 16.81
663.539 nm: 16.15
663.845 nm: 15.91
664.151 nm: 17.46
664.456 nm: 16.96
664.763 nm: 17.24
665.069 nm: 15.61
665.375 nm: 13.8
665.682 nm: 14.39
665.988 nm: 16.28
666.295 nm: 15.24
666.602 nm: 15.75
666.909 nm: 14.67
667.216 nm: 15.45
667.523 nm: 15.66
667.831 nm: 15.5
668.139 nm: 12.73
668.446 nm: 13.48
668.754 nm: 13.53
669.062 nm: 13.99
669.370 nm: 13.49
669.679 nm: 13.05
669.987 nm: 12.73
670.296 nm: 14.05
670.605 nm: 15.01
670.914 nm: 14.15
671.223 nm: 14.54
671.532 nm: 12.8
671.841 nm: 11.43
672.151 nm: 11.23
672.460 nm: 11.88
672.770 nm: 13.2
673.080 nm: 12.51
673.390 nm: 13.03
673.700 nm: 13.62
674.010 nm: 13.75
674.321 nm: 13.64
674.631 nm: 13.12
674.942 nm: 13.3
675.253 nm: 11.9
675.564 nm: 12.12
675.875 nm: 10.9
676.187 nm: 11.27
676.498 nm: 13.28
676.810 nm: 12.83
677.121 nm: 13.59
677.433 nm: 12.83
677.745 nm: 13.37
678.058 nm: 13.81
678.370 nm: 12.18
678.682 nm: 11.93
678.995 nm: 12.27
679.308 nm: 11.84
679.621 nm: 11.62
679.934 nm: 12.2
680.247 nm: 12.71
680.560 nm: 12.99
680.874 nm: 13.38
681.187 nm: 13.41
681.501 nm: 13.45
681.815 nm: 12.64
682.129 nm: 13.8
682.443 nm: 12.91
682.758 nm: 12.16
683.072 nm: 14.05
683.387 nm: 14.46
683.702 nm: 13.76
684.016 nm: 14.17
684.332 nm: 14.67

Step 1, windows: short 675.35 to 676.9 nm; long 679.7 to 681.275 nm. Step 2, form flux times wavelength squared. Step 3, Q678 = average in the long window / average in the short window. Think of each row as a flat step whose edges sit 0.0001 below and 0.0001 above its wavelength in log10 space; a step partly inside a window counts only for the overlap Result 1.08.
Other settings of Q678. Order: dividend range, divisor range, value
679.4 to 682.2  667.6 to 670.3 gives 0.98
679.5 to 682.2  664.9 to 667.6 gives 0.89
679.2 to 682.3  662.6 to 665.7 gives 0.84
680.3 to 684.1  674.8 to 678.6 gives 1.08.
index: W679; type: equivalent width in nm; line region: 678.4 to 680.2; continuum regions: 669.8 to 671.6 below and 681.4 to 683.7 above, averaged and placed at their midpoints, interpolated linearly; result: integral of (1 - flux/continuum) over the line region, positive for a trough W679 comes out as 0.20 nm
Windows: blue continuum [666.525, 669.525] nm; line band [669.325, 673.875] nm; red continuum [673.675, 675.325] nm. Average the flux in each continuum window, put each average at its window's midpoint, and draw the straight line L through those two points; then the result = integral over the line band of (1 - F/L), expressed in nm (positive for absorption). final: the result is 0.22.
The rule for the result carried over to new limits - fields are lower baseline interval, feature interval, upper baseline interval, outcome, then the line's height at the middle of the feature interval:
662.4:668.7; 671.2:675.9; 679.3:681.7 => 0.453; 14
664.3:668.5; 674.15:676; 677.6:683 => 0.158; 13.7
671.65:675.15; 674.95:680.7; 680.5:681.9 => 0.256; 13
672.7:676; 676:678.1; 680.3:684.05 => 0.017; 13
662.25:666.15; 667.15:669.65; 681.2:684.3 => 0.217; 15.5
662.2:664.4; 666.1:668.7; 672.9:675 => 0.066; 15.2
